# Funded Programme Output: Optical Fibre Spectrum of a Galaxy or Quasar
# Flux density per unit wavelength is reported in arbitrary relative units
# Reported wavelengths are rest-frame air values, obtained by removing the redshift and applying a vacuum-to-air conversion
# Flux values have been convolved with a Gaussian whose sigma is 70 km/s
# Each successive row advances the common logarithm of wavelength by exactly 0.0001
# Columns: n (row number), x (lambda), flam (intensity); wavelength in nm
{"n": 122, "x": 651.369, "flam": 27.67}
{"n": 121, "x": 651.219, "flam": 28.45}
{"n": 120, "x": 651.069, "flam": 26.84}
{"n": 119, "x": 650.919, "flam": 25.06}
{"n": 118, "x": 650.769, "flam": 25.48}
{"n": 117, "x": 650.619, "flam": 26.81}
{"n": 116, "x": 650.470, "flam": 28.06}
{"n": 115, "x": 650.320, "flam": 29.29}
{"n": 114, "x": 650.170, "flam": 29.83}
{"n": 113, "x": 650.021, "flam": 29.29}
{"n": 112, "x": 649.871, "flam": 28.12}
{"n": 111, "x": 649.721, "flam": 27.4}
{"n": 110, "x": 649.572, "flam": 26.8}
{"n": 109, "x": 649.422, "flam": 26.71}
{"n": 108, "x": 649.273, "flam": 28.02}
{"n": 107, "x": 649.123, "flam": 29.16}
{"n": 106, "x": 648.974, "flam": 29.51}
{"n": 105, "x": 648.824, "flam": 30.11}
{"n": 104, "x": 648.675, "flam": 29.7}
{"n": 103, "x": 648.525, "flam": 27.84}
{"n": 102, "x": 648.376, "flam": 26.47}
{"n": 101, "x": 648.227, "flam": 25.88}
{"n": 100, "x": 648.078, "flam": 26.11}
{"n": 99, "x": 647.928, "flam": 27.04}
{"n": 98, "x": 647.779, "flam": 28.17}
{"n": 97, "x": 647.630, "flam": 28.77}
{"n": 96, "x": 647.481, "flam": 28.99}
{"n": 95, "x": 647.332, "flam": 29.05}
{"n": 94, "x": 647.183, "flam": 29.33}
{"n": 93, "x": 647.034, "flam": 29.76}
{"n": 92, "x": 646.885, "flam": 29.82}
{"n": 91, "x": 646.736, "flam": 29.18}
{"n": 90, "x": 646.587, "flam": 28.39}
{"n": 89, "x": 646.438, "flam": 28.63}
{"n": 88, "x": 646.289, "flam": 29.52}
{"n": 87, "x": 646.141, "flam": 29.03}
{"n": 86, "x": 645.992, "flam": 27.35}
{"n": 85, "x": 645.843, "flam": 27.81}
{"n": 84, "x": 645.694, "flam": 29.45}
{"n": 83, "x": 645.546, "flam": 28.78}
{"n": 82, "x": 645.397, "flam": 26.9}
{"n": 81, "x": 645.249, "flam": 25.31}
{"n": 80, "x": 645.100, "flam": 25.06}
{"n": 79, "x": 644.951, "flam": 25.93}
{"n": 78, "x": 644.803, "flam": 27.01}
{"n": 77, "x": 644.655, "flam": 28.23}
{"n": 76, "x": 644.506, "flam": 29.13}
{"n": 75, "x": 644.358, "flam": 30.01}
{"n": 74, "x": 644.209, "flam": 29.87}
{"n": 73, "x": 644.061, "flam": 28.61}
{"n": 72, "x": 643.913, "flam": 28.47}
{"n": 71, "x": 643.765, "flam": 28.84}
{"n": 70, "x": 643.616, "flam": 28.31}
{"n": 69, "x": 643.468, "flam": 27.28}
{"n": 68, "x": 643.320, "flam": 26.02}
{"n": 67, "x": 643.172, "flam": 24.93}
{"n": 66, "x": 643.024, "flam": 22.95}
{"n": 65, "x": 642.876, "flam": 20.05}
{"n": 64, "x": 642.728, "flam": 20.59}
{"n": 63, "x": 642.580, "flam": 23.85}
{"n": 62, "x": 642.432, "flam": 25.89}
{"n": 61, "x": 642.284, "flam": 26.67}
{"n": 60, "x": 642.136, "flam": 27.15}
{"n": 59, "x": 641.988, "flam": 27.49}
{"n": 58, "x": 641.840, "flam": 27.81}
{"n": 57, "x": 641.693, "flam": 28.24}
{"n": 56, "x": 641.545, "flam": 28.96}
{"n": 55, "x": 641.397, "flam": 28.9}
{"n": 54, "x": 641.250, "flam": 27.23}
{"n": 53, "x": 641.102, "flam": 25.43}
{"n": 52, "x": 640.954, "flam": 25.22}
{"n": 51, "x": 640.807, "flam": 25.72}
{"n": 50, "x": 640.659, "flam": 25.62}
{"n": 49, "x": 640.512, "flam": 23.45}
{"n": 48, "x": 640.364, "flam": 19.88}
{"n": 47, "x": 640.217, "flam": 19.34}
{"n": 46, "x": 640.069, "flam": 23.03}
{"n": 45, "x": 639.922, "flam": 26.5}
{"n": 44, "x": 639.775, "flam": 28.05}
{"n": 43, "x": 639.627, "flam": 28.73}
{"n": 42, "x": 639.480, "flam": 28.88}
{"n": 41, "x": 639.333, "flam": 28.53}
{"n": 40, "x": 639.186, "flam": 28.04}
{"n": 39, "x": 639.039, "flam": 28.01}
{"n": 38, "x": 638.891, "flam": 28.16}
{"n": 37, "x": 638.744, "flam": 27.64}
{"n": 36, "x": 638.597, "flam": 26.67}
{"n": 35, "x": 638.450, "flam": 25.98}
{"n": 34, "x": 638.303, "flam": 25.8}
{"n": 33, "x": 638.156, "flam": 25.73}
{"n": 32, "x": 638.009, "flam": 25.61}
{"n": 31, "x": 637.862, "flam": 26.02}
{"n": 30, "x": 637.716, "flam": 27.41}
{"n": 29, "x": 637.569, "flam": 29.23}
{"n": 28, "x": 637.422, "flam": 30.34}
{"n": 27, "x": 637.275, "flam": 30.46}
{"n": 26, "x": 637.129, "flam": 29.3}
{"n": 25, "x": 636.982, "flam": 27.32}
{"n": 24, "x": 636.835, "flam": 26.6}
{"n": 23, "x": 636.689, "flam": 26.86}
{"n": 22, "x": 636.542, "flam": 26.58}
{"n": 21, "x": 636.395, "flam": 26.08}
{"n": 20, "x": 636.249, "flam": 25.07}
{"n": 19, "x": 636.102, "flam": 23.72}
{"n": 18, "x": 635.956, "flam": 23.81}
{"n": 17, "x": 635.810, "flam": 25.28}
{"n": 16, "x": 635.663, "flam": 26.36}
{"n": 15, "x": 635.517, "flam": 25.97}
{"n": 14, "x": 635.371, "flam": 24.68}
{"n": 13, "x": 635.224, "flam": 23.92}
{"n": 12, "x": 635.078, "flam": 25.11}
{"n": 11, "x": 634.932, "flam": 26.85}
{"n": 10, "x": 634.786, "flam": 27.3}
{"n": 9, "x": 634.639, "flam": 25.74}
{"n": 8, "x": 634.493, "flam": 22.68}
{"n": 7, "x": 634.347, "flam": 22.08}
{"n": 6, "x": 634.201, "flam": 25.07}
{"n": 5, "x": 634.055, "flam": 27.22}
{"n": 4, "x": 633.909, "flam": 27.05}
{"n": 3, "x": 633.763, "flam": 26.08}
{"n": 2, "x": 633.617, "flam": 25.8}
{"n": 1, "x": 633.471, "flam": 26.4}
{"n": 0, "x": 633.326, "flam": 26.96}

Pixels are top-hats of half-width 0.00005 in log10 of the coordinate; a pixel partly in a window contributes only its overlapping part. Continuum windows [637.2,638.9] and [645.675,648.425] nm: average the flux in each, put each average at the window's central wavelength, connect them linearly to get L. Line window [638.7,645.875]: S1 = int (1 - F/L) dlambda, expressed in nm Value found 0.33 nm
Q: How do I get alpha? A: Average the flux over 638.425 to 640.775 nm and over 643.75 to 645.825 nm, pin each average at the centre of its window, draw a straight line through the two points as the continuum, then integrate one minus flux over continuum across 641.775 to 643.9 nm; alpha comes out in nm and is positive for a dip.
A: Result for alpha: 0.12 nm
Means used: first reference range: 26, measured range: 25.6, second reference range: 27.9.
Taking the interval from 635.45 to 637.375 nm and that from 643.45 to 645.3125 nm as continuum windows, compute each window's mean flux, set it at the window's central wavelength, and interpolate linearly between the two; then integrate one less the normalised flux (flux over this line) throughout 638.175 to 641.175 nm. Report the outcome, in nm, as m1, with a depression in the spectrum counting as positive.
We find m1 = 0.12 nm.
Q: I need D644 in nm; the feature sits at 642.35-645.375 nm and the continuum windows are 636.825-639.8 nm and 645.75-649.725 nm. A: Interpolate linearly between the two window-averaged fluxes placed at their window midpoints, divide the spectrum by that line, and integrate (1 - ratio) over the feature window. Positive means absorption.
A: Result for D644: 0.190 nm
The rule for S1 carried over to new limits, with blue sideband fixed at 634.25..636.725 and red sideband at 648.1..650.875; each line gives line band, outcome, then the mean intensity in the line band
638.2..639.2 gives -0.05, 27.1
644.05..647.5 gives -0.15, 28.4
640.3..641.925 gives 0.01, 26.1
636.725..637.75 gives -0.13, 28.6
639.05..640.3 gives -0.02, 26.4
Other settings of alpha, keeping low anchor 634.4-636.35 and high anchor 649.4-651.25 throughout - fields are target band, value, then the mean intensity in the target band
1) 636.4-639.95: -0.282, 27.6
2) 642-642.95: 0.072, 24.2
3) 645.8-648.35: -0.128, 28.4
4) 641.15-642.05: -0.066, 28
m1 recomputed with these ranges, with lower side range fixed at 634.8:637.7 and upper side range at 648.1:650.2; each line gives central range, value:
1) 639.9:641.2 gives 0.16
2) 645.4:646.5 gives -0.03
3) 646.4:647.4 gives -0.05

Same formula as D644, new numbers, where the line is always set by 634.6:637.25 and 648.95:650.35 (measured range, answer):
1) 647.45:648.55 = 0.029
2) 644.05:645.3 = -0.008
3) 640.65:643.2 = 0.123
